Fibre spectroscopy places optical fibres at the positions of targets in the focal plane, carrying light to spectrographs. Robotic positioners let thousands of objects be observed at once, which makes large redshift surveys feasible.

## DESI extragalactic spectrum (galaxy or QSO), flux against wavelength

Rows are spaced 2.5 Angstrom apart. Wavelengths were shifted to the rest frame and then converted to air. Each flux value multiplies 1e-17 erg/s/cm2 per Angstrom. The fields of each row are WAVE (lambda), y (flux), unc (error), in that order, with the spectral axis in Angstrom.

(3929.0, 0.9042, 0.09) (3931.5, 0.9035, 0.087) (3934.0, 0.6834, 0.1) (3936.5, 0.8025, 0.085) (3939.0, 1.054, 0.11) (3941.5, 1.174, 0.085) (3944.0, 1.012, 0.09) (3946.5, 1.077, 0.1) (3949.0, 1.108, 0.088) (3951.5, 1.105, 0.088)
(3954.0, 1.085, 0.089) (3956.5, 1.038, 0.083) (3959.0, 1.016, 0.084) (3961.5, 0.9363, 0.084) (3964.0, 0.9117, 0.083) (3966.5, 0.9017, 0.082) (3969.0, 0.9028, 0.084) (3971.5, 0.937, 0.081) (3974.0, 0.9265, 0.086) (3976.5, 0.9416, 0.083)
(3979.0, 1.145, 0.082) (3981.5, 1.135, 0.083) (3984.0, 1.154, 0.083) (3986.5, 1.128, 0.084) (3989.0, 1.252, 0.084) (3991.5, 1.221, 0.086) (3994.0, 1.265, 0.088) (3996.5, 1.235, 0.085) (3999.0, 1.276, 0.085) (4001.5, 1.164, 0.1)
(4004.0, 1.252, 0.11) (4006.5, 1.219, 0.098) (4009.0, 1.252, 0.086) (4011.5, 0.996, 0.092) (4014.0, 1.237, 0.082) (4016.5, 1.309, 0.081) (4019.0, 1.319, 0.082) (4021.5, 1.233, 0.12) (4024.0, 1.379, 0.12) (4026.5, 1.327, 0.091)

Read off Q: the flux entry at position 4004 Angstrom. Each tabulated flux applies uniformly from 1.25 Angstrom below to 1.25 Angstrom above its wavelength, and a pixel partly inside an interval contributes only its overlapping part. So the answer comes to 1.252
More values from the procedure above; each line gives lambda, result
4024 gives 1.379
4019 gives 1.319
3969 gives 0.9028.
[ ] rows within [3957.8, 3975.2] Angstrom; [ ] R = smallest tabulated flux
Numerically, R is 0.9017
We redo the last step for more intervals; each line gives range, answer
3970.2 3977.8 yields 0.9265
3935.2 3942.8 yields 0.8025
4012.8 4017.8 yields 1.237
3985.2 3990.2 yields 1.128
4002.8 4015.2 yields 0.996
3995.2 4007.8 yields 1.164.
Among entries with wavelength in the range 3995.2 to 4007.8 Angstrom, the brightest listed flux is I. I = 1.276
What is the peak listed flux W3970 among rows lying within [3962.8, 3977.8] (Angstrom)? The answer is 0.9416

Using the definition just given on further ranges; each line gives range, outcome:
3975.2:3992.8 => 1.252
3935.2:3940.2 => 1.054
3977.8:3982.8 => 1.145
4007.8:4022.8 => 1.319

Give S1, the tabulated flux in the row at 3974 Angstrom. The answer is 0.9265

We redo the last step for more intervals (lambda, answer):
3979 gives 1.145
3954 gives 1.085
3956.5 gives 1.038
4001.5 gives 1.164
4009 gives 1.252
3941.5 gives 1.174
